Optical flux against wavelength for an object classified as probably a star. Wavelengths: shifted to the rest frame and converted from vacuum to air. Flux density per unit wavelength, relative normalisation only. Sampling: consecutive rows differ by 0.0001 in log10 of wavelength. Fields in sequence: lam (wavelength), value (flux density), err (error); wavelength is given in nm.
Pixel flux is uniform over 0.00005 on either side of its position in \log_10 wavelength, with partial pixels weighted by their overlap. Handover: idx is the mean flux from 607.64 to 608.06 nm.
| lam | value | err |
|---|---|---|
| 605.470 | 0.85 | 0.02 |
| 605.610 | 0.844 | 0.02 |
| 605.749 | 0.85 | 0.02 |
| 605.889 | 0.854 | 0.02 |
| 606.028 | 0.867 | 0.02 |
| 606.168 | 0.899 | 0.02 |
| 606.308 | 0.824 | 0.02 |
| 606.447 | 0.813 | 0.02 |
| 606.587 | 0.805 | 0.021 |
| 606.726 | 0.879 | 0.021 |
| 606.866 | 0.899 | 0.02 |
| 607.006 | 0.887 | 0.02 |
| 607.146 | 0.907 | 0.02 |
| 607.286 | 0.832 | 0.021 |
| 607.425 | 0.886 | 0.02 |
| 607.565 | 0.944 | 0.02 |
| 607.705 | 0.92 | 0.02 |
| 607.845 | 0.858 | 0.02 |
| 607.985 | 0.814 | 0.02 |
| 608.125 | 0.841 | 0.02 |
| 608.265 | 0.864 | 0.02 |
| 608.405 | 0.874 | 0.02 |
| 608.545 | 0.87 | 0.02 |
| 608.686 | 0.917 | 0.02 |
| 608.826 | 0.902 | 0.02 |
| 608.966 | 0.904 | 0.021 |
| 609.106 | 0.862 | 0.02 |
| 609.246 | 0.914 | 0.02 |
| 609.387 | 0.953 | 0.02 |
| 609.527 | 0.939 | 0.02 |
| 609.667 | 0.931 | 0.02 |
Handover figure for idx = 0.863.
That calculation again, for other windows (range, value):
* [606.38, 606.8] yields 0.833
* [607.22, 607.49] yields 0.862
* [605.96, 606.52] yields 0.85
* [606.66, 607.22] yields 0.891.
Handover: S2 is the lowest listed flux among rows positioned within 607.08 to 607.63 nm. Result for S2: 0.832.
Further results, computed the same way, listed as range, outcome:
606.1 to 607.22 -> 0.805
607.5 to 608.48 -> 0.814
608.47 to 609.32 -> 0.862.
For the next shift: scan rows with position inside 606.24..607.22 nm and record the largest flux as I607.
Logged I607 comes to 0.907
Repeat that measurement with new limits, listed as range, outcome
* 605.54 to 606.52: 0.899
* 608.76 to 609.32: 0.914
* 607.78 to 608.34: 0.864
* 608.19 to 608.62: 0.874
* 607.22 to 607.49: 0.886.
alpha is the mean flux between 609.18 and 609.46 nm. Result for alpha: 0.933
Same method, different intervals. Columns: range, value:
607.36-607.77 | 0.917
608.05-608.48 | 0.86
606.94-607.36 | 0.876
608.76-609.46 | 0.908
